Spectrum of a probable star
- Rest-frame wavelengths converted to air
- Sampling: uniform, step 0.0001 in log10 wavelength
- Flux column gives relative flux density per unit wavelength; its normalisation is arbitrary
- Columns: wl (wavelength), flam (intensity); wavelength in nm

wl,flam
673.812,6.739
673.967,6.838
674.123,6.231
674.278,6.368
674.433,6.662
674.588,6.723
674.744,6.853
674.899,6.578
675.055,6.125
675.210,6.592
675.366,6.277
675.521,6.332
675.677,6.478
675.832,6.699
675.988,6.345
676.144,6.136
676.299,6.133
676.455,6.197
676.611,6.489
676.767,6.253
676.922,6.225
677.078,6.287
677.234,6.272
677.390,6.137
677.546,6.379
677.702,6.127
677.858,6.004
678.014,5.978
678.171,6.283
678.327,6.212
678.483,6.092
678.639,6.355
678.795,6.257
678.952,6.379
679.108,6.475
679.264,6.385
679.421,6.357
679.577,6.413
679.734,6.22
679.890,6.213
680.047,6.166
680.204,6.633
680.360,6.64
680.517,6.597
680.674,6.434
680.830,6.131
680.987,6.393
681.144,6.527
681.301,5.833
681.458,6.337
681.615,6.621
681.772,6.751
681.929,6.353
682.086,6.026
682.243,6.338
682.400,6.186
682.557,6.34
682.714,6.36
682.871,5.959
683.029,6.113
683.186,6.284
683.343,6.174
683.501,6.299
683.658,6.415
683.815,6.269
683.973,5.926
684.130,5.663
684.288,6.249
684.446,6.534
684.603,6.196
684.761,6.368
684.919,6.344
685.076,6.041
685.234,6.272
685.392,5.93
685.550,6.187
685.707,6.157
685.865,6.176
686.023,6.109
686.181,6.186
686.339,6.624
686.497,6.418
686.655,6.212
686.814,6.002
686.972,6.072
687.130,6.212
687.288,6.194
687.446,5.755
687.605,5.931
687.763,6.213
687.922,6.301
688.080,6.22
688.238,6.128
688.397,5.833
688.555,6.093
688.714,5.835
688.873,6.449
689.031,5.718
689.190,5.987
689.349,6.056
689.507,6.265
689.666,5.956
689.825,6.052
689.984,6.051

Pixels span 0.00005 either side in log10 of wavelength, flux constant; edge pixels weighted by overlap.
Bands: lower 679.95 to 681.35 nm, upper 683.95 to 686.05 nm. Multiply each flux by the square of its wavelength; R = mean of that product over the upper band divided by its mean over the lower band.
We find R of 1.0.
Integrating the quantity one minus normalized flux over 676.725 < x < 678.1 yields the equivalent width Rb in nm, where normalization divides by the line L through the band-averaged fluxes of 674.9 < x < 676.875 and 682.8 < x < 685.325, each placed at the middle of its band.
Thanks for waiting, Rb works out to 0.03 nm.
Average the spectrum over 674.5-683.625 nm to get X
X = 6.32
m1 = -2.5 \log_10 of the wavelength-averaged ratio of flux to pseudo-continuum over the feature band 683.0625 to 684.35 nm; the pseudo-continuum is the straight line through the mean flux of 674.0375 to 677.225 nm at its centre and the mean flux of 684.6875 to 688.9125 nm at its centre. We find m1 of 0.01 mag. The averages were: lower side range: 6.4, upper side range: 6.15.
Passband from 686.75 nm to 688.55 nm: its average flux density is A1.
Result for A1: 6.08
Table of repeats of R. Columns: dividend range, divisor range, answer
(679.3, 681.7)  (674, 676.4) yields 1.00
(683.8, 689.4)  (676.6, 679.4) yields 1.01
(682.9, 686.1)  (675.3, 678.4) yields 1.01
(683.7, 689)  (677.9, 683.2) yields 0.99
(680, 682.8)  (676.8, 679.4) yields 1.03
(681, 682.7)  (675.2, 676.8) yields 1.02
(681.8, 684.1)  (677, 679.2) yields 1.01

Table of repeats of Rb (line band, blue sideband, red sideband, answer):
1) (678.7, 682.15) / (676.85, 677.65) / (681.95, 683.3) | -0.080 nm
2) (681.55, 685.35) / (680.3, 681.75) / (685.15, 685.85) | 0.006 nm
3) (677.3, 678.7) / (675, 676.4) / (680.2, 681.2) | 0.051 nm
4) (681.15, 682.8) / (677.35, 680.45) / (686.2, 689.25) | -0.025 nm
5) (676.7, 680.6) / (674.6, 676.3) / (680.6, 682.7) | 0.054 nm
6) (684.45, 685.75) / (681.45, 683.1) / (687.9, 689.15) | -0.002 nm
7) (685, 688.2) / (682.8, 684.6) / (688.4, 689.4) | -0.043 nm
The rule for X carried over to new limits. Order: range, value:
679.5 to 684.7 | 6.29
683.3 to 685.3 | 6.21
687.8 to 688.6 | 6.12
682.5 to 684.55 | 6.2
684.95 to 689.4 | 6.12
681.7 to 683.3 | 6.27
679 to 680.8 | 6.41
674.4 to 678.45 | 6.33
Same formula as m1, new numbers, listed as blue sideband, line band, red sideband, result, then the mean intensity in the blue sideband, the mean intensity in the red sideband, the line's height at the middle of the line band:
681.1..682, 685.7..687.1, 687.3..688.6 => -0.01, 6.4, 6.07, 6.15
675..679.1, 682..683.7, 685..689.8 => -0.01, 6.28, 6.12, 6.19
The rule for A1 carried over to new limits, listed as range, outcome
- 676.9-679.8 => 6.25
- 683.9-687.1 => 6.18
